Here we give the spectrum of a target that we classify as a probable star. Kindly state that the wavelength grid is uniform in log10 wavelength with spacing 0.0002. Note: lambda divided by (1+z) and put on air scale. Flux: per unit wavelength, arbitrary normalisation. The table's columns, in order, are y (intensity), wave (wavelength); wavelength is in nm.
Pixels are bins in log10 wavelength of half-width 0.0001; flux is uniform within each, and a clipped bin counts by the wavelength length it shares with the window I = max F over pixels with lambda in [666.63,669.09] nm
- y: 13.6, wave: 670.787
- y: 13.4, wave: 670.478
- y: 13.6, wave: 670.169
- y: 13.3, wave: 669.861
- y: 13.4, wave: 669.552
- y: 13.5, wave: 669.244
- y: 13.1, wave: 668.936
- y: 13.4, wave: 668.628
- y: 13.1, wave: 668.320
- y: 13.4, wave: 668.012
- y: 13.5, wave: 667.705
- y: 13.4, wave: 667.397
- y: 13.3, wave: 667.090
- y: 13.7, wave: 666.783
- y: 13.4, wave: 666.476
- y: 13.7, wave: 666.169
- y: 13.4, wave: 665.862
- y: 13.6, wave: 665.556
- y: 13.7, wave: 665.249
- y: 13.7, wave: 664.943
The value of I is 13.7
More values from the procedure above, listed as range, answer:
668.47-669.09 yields 13.4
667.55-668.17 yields 13.5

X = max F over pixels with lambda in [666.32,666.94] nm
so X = 13.7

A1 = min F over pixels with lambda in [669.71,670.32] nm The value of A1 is 13.3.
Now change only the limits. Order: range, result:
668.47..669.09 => 13.1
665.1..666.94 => 13.4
